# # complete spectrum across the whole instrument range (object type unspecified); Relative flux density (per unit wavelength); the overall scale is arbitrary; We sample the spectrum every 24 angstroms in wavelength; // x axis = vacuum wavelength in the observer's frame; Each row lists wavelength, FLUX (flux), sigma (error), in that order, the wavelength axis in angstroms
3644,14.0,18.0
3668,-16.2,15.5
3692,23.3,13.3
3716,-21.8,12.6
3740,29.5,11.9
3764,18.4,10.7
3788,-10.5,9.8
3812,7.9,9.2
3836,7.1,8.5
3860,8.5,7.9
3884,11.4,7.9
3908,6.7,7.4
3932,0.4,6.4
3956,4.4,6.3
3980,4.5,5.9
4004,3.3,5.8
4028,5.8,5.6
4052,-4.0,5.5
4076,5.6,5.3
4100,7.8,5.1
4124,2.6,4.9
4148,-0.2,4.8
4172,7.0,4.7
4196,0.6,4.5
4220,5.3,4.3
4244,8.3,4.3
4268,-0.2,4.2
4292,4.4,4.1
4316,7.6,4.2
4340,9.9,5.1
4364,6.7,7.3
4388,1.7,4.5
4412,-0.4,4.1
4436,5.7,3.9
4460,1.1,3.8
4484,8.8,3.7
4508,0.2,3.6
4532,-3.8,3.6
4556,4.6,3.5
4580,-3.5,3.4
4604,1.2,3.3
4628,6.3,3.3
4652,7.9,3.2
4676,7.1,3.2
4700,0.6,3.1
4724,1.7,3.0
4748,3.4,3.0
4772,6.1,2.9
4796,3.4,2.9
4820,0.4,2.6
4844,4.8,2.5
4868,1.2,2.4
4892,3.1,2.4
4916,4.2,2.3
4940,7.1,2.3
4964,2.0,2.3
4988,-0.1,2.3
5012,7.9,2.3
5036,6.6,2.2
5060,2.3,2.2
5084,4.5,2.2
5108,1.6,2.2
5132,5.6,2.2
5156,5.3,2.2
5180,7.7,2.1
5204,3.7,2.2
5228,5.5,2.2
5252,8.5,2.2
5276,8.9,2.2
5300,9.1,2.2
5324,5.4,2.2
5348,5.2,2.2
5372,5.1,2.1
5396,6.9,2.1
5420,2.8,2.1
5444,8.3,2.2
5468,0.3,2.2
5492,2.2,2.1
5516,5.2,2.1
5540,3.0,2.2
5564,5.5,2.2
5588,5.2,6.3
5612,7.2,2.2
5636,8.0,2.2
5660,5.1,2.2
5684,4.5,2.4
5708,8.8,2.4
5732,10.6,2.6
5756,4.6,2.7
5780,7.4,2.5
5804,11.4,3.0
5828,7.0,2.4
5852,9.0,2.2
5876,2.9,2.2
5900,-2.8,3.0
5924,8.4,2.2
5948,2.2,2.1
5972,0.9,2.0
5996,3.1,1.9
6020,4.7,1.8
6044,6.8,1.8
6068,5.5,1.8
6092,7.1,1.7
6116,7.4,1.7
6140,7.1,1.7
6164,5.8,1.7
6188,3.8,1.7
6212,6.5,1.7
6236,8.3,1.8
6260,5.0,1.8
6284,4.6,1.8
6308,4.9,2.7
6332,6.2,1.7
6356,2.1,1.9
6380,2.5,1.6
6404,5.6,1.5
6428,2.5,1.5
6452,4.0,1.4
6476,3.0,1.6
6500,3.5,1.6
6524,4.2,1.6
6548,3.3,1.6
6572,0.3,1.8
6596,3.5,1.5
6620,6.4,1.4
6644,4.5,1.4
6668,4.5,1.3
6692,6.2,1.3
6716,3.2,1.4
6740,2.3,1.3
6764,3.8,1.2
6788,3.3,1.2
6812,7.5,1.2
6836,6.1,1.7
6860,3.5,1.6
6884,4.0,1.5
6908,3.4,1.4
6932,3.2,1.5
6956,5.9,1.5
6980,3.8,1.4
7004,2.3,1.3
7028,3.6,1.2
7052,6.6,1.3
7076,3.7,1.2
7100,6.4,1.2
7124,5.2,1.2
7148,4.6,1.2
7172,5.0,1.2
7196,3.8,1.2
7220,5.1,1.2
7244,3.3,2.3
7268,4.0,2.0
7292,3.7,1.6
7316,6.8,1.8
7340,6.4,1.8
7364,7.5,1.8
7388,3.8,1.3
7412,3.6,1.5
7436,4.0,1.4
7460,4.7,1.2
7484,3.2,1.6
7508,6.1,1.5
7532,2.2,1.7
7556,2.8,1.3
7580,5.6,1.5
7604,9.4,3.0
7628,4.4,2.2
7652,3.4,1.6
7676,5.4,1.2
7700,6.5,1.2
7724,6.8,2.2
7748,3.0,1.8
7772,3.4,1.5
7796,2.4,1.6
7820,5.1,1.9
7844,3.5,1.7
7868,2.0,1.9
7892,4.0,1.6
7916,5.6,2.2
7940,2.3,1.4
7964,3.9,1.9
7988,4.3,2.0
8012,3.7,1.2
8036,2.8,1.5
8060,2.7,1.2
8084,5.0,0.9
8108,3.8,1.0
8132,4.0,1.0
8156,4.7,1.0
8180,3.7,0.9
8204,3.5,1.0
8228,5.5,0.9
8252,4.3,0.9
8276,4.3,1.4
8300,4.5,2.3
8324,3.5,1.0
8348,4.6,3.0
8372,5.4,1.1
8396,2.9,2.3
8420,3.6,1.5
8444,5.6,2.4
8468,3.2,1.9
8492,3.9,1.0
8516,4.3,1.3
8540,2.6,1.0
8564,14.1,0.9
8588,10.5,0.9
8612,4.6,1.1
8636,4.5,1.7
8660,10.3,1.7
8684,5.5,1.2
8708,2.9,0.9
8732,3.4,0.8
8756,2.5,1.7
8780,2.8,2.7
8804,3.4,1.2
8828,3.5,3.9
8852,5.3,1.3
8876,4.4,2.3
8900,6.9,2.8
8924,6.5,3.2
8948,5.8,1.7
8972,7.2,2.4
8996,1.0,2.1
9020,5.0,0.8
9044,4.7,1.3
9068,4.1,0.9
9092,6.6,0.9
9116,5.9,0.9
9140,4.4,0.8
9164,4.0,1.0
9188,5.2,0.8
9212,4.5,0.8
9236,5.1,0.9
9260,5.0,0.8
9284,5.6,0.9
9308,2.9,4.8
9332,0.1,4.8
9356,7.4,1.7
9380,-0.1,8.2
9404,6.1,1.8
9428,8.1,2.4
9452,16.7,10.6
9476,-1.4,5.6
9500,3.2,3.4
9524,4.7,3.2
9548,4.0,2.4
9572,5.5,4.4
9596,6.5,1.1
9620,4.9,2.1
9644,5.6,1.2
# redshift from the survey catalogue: 1.30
